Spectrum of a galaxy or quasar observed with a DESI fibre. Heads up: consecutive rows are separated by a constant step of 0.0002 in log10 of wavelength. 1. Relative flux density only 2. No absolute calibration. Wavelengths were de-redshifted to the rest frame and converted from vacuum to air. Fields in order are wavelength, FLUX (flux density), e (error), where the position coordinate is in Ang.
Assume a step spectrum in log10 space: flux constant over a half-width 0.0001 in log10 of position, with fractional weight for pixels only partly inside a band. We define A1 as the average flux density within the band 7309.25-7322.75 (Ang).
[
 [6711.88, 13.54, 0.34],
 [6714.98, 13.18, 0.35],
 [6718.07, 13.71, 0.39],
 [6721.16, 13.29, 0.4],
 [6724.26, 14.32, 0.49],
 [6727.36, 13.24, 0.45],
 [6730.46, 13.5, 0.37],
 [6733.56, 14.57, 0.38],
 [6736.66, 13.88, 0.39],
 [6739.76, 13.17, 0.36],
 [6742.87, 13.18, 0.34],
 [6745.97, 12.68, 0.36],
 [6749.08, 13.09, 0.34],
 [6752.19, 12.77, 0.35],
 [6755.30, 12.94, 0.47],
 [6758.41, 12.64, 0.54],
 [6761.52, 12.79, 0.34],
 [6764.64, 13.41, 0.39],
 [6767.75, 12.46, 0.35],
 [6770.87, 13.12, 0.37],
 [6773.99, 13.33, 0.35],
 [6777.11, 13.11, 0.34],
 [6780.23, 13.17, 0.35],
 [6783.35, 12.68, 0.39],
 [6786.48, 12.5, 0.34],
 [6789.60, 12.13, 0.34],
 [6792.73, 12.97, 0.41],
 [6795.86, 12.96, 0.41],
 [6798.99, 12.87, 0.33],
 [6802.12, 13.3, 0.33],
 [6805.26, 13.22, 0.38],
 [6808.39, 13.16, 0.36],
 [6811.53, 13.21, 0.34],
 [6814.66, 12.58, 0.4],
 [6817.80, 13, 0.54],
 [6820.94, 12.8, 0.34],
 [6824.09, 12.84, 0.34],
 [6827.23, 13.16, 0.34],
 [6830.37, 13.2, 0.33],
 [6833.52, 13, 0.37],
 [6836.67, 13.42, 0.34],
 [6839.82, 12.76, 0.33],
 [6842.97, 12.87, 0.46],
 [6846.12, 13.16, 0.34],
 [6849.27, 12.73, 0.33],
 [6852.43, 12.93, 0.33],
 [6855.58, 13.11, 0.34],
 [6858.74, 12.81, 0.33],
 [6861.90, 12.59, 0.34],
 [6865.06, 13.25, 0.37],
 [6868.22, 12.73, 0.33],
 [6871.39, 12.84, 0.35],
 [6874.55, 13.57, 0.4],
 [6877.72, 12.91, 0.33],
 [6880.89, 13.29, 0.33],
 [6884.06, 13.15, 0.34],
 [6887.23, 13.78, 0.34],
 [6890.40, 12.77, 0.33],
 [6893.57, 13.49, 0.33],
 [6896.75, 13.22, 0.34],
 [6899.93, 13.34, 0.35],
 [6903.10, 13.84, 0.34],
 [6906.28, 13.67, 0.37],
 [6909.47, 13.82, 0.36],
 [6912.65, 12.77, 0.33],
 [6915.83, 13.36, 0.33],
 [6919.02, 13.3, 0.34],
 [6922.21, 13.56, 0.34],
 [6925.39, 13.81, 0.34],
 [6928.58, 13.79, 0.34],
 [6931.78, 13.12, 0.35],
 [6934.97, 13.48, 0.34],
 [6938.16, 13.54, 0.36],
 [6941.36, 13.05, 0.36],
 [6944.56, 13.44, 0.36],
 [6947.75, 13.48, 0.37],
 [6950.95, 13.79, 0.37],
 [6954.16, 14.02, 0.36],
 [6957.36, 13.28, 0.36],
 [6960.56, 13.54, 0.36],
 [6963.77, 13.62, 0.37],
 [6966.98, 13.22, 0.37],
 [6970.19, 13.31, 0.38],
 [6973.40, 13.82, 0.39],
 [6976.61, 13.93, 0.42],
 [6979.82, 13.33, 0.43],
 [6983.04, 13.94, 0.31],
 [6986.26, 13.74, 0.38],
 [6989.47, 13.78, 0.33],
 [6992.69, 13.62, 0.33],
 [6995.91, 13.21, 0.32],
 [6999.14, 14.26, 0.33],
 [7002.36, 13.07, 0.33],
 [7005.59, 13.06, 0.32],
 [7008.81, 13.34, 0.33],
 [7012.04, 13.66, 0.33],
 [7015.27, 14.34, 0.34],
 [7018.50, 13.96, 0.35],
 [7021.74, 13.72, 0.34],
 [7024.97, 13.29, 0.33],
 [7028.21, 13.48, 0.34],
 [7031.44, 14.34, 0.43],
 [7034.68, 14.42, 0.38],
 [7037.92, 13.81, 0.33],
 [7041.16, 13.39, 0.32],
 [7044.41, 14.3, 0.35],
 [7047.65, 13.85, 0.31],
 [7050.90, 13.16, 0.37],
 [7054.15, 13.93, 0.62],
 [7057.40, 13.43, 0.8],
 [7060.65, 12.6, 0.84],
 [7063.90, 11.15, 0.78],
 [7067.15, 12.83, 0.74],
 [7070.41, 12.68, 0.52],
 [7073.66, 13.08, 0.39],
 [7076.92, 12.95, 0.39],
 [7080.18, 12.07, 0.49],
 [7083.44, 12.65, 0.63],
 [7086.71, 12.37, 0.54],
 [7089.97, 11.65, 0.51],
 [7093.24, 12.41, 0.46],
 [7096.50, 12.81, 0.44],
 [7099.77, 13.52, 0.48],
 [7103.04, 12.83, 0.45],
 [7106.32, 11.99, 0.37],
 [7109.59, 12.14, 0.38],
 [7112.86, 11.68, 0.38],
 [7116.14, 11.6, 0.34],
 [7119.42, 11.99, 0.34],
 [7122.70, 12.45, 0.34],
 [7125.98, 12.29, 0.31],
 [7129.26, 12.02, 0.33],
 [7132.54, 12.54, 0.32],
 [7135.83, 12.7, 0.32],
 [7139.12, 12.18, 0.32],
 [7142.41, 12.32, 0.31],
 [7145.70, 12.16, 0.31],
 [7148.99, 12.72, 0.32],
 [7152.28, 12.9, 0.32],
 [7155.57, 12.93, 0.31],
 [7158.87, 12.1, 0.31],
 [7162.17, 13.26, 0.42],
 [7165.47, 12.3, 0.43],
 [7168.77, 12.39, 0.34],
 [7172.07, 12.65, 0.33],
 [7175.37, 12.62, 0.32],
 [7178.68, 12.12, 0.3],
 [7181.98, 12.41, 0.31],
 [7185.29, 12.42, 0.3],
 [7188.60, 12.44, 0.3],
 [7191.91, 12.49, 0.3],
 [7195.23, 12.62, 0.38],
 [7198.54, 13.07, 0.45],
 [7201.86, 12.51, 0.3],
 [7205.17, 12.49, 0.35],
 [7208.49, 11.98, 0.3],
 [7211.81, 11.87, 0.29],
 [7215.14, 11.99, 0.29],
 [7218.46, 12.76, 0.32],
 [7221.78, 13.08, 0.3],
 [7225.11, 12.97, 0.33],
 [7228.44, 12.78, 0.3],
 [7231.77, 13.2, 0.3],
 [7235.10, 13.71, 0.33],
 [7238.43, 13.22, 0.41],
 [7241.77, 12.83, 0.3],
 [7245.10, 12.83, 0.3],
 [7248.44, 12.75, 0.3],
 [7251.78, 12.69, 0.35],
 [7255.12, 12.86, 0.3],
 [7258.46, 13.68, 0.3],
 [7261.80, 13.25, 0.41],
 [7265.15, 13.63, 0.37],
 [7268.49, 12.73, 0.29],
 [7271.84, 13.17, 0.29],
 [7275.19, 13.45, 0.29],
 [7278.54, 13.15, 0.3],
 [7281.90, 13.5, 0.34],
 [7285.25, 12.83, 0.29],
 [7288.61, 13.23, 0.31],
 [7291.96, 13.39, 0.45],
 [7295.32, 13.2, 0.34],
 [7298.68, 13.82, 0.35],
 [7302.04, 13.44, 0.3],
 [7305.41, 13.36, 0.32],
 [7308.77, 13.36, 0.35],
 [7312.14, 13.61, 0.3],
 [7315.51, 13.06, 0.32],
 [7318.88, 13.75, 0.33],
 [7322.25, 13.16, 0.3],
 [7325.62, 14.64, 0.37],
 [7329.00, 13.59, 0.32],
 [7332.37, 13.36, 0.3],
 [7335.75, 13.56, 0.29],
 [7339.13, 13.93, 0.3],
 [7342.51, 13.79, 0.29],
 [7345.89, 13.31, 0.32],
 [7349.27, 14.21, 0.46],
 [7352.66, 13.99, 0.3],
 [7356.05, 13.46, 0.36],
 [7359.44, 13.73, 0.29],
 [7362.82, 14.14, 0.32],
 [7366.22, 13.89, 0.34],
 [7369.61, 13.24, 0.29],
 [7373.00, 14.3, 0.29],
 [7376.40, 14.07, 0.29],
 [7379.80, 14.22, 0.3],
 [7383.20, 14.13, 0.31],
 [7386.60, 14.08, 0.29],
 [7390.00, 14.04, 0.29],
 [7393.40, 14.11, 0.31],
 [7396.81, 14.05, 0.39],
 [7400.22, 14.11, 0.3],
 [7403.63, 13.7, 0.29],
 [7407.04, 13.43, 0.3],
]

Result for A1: 13.4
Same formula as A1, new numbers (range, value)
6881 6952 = 13.4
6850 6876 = 13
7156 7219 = 12.4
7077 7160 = 12.4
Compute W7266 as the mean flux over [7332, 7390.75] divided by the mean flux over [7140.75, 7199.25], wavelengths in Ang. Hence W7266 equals 1.1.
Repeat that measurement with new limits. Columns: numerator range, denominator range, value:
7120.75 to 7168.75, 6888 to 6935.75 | 0.93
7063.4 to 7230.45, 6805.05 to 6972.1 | 0.94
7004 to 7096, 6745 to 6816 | 1.02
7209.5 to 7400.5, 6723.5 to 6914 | 1.03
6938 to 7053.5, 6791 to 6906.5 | 1.04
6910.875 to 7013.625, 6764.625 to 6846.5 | 1.04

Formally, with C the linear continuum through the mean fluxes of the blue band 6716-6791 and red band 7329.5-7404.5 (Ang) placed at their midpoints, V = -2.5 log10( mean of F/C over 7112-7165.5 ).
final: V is 0.10 mag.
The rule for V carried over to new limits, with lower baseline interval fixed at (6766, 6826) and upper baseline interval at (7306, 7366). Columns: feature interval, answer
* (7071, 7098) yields 0.07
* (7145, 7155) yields 0.06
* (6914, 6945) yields -0.03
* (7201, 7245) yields 0.07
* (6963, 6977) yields -0.03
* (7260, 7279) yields 0.03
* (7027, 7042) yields -0.05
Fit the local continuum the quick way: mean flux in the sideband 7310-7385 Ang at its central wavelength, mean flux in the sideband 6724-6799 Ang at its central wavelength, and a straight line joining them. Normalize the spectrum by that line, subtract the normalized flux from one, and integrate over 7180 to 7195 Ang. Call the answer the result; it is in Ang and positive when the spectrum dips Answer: 1.3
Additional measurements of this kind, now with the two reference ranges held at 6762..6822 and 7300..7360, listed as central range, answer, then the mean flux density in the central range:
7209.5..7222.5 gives 1.1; 12.4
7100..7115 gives 1.2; 12.3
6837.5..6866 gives 0.2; 12.9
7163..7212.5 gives 3.7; 12.5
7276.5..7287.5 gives 0.3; 13.2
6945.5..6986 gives -1.4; 13.6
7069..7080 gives 0.4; 12.8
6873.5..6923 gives -1.1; 13.4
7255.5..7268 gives 0.2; 13.4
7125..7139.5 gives 1.1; 12.4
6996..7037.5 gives -1.6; 13.7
